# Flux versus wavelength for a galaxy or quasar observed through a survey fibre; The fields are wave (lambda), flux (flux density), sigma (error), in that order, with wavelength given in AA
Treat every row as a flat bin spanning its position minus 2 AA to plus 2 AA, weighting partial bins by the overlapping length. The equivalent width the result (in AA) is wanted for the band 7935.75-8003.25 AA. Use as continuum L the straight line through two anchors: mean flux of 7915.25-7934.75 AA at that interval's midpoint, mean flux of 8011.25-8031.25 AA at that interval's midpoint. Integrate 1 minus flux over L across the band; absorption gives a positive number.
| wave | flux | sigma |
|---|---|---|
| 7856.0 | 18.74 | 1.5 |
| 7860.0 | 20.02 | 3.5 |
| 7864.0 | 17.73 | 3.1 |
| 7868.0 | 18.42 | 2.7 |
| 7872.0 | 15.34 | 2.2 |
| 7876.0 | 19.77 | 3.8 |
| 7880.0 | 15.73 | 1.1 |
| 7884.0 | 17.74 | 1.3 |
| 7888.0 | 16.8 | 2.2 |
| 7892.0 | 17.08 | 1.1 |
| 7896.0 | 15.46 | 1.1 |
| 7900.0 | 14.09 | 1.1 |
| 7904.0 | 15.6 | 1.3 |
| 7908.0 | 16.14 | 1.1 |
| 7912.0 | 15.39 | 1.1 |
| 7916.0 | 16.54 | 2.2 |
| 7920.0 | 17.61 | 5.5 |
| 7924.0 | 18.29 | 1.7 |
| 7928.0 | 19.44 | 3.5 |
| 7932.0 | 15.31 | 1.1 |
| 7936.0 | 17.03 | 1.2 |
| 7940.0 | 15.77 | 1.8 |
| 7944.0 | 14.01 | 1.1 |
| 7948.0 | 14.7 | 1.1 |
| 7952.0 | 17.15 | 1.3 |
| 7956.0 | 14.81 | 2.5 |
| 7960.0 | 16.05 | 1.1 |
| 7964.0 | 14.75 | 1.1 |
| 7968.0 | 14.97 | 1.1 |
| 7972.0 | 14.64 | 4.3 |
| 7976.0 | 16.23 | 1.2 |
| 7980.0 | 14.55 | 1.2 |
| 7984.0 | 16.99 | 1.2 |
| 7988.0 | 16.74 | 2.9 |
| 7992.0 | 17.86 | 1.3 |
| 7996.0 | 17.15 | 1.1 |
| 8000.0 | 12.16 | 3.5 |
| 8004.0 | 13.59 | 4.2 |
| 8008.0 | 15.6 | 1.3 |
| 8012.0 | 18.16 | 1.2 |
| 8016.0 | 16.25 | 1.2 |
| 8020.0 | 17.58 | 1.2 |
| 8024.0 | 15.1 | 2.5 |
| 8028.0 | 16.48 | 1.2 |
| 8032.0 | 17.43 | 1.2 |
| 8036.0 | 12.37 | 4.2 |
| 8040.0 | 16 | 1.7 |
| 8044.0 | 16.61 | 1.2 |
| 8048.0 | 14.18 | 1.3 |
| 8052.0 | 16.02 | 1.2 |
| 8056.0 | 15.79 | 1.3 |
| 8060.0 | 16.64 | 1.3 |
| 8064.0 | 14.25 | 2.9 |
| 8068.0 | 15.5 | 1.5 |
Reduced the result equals 6.14 AA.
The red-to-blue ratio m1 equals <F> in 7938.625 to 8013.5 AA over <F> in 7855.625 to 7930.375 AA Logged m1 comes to 0.9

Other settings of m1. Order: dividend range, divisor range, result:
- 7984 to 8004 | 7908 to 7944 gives 0.95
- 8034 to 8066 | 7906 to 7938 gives 0.90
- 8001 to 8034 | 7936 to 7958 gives 1.05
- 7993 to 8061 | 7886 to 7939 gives 0.95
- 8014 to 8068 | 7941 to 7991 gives 1.01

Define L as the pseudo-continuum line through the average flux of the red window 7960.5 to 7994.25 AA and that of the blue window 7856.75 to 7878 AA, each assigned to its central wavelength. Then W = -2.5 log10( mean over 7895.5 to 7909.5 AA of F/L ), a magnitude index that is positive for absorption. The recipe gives 0.148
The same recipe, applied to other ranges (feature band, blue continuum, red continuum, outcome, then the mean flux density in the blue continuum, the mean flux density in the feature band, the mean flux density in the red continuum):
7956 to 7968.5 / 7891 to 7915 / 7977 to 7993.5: 0.07 mag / 15.6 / 15.2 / 16.5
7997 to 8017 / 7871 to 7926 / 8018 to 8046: 0.06 mag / 16.6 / 15.2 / 15.9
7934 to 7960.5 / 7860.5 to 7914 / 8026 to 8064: 0.04 mag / 16.7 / 15.6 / 15.6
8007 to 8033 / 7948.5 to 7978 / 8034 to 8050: -0.12 mag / 15.5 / 16.7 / 14.8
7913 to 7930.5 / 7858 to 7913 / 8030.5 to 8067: -0.08 mag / 16.8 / 17.7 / 15.5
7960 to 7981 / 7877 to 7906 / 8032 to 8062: 0.05 mag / 16.2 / 15.1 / 15.5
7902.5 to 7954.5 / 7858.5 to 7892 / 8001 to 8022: 0.04 mag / 17.6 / 16.4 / 16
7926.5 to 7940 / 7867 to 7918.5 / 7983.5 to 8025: -0.04 mag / 16.4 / 17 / 16.1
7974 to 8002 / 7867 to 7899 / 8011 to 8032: 0.05 mag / 16.9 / 16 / 16.7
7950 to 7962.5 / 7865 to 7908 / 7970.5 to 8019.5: 0.01 mag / 16.6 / 16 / 15.9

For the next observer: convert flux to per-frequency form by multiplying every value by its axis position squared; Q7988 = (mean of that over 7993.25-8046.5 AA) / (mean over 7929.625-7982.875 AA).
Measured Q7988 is 1.04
